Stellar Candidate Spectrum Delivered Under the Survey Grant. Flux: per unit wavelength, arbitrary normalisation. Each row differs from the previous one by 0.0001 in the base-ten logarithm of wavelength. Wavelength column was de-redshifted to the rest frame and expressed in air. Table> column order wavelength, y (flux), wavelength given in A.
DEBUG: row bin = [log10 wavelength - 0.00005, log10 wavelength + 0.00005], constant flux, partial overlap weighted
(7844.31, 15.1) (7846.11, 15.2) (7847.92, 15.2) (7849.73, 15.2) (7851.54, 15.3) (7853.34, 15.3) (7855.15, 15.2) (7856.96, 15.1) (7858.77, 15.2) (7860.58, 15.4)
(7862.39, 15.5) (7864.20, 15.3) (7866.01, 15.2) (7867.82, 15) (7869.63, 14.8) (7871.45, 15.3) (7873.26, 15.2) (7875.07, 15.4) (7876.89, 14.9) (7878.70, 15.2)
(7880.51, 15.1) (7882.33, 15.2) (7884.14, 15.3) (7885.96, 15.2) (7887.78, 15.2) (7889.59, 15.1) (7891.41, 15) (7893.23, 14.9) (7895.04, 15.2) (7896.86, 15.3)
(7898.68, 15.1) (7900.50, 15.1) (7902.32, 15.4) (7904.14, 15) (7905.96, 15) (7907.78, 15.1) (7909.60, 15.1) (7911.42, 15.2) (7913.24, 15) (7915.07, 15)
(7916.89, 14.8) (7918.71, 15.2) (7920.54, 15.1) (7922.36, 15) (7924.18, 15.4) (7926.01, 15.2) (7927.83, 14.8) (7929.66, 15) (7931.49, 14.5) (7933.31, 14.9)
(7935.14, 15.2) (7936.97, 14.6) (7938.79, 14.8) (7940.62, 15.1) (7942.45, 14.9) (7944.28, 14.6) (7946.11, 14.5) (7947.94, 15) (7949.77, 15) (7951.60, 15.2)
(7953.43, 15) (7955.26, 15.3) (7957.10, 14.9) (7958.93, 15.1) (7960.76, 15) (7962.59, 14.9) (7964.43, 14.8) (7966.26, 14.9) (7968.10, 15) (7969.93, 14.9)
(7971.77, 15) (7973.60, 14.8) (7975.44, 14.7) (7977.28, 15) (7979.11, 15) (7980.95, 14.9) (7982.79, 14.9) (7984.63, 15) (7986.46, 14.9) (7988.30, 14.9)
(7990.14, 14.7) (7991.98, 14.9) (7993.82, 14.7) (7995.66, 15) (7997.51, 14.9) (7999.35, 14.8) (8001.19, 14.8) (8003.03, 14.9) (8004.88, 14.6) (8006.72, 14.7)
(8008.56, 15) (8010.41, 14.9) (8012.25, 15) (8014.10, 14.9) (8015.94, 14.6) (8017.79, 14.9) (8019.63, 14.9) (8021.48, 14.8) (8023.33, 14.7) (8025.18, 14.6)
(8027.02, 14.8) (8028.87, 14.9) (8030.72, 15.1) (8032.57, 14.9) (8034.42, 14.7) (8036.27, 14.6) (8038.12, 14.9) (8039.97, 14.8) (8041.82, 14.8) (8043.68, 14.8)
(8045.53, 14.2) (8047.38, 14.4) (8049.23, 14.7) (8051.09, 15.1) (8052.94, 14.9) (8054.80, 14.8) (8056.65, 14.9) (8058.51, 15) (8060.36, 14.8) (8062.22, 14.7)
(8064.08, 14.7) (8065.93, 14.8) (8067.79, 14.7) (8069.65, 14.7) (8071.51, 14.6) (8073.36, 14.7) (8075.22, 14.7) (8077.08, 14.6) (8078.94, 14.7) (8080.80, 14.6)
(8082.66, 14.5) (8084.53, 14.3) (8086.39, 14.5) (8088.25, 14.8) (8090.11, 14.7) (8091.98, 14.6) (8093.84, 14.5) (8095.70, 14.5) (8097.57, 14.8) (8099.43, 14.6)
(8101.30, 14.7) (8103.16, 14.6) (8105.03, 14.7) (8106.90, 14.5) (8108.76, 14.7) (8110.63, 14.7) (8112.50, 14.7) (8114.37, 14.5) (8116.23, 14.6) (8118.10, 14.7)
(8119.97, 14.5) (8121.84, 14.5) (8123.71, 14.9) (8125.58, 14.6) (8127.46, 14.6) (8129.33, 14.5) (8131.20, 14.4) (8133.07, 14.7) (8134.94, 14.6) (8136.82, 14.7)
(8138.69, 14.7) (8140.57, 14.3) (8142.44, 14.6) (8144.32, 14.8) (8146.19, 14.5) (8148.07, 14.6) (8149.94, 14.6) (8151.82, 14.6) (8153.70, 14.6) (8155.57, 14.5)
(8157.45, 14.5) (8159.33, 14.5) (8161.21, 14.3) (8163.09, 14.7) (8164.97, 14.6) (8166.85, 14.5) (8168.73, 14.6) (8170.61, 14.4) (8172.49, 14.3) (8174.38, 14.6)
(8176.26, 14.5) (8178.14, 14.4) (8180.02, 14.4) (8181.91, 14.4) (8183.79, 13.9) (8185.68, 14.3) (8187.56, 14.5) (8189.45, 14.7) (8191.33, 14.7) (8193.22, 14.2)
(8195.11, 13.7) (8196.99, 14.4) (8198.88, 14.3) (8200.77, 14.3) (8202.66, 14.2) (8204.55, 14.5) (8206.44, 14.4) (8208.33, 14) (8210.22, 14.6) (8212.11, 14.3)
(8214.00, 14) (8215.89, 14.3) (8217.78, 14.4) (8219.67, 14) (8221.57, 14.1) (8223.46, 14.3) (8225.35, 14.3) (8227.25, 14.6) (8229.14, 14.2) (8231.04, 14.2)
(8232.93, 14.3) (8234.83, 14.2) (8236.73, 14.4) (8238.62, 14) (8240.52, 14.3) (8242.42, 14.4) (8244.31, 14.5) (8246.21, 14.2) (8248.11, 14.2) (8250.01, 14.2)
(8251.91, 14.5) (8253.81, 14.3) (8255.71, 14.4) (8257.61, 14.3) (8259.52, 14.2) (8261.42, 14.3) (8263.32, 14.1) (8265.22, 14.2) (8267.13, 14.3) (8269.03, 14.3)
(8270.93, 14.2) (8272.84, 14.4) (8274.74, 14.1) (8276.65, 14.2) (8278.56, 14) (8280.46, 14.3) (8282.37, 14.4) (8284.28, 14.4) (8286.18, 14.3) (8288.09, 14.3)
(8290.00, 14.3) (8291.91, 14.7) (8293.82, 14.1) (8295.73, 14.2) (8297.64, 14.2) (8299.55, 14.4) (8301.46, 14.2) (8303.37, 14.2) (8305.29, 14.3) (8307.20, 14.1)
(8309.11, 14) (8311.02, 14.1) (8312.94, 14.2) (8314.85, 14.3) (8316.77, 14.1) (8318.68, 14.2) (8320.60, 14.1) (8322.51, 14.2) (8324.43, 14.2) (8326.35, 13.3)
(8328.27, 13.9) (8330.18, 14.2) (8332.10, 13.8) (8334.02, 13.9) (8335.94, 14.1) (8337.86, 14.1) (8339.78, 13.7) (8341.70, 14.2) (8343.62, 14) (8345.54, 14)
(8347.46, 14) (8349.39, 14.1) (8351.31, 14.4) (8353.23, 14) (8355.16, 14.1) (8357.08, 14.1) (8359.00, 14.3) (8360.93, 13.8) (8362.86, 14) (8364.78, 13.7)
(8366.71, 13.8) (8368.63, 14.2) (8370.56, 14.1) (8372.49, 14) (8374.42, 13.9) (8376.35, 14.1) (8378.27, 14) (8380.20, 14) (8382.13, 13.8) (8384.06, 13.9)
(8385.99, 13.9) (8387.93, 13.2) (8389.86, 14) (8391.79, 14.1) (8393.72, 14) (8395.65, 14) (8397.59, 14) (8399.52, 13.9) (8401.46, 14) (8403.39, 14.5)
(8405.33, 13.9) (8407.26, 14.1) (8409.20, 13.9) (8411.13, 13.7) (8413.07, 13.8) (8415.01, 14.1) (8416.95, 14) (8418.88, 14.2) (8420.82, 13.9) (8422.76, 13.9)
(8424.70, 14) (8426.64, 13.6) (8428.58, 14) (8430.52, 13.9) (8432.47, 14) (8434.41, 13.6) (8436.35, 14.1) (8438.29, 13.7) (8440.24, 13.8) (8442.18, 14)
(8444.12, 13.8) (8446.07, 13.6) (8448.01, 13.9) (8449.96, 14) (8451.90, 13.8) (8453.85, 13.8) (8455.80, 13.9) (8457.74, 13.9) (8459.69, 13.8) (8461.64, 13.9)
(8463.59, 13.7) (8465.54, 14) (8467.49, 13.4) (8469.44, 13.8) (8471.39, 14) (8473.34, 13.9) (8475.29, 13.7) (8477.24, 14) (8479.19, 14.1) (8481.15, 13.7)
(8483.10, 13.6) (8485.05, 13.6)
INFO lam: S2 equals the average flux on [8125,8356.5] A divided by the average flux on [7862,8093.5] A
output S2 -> 0.96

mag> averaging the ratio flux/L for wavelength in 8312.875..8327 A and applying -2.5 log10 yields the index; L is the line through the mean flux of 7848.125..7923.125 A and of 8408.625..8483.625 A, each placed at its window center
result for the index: 0.01 mag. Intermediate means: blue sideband 15.1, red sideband 13.9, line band 14.1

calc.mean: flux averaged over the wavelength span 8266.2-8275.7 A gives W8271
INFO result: 14.3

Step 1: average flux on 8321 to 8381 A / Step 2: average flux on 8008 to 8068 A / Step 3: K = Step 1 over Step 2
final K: 0.95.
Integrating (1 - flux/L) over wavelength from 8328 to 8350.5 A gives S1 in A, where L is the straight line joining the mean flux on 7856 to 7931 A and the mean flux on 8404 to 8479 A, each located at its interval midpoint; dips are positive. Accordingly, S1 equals 0.2 A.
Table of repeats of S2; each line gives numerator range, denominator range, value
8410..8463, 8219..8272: 0.97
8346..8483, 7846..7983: 0.92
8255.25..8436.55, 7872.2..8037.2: 0.94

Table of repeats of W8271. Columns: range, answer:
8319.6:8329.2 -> 13.9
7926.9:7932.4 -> 14.8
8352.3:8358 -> 14.1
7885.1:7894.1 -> 15.1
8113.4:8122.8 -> 14.6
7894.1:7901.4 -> 15.2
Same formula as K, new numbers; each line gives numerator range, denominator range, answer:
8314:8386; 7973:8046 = 0.95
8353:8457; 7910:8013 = 0.93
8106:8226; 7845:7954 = 0.96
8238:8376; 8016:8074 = 0.96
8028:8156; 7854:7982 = 0.97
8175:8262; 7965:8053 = 0.96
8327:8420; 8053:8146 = 0.96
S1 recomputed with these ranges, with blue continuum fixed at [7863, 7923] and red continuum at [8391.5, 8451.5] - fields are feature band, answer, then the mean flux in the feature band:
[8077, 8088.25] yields 0.1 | 14.5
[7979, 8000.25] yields 0.0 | 14.9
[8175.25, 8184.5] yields 0.1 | 14.3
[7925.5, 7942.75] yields 0.2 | 14.9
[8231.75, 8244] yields 0.1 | 14.3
